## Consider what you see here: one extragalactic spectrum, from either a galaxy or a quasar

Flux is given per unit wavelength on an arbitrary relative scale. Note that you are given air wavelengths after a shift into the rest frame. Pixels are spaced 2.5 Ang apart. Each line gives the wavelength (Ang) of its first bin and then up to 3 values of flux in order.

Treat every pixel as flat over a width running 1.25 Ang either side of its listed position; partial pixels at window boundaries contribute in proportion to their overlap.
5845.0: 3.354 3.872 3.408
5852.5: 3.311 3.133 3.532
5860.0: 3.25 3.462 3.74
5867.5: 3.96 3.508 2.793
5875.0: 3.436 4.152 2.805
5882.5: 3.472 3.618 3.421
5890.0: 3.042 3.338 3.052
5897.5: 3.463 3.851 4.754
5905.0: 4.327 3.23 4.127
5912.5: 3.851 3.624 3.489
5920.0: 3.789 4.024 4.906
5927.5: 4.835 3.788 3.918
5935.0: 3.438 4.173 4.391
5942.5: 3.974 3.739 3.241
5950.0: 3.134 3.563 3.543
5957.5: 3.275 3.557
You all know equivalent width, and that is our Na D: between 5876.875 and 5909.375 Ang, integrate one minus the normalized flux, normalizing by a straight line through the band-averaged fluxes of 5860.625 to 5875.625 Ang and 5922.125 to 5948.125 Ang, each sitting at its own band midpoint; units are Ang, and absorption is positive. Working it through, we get 1.0 Ang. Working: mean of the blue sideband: 3.48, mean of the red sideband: 4.06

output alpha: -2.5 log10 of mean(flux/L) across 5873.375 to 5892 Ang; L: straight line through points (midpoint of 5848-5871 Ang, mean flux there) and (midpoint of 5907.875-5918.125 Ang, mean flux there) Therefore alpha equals 0.06 mag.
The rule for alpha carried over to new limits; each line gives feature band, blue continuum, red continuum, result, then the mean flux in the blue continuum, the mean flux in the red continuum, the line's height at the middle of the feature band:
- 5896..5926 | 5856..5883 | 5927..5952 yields -0.07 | 3.46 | 3.82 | 3.68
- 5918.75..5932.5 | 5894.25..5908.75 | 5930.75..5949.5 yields -0.12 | 3.8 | 3.81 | 3.81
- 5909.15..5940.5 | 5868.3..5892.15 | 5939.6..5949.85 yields -0.12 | 3.37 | 3.71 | 3.61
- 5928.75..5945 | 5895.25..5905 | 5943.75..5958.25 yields -0.11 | 3.96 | 3.42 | 3.57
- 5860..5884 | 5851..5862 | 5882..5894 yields -0.04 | 3.32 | 3.37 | 3.34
